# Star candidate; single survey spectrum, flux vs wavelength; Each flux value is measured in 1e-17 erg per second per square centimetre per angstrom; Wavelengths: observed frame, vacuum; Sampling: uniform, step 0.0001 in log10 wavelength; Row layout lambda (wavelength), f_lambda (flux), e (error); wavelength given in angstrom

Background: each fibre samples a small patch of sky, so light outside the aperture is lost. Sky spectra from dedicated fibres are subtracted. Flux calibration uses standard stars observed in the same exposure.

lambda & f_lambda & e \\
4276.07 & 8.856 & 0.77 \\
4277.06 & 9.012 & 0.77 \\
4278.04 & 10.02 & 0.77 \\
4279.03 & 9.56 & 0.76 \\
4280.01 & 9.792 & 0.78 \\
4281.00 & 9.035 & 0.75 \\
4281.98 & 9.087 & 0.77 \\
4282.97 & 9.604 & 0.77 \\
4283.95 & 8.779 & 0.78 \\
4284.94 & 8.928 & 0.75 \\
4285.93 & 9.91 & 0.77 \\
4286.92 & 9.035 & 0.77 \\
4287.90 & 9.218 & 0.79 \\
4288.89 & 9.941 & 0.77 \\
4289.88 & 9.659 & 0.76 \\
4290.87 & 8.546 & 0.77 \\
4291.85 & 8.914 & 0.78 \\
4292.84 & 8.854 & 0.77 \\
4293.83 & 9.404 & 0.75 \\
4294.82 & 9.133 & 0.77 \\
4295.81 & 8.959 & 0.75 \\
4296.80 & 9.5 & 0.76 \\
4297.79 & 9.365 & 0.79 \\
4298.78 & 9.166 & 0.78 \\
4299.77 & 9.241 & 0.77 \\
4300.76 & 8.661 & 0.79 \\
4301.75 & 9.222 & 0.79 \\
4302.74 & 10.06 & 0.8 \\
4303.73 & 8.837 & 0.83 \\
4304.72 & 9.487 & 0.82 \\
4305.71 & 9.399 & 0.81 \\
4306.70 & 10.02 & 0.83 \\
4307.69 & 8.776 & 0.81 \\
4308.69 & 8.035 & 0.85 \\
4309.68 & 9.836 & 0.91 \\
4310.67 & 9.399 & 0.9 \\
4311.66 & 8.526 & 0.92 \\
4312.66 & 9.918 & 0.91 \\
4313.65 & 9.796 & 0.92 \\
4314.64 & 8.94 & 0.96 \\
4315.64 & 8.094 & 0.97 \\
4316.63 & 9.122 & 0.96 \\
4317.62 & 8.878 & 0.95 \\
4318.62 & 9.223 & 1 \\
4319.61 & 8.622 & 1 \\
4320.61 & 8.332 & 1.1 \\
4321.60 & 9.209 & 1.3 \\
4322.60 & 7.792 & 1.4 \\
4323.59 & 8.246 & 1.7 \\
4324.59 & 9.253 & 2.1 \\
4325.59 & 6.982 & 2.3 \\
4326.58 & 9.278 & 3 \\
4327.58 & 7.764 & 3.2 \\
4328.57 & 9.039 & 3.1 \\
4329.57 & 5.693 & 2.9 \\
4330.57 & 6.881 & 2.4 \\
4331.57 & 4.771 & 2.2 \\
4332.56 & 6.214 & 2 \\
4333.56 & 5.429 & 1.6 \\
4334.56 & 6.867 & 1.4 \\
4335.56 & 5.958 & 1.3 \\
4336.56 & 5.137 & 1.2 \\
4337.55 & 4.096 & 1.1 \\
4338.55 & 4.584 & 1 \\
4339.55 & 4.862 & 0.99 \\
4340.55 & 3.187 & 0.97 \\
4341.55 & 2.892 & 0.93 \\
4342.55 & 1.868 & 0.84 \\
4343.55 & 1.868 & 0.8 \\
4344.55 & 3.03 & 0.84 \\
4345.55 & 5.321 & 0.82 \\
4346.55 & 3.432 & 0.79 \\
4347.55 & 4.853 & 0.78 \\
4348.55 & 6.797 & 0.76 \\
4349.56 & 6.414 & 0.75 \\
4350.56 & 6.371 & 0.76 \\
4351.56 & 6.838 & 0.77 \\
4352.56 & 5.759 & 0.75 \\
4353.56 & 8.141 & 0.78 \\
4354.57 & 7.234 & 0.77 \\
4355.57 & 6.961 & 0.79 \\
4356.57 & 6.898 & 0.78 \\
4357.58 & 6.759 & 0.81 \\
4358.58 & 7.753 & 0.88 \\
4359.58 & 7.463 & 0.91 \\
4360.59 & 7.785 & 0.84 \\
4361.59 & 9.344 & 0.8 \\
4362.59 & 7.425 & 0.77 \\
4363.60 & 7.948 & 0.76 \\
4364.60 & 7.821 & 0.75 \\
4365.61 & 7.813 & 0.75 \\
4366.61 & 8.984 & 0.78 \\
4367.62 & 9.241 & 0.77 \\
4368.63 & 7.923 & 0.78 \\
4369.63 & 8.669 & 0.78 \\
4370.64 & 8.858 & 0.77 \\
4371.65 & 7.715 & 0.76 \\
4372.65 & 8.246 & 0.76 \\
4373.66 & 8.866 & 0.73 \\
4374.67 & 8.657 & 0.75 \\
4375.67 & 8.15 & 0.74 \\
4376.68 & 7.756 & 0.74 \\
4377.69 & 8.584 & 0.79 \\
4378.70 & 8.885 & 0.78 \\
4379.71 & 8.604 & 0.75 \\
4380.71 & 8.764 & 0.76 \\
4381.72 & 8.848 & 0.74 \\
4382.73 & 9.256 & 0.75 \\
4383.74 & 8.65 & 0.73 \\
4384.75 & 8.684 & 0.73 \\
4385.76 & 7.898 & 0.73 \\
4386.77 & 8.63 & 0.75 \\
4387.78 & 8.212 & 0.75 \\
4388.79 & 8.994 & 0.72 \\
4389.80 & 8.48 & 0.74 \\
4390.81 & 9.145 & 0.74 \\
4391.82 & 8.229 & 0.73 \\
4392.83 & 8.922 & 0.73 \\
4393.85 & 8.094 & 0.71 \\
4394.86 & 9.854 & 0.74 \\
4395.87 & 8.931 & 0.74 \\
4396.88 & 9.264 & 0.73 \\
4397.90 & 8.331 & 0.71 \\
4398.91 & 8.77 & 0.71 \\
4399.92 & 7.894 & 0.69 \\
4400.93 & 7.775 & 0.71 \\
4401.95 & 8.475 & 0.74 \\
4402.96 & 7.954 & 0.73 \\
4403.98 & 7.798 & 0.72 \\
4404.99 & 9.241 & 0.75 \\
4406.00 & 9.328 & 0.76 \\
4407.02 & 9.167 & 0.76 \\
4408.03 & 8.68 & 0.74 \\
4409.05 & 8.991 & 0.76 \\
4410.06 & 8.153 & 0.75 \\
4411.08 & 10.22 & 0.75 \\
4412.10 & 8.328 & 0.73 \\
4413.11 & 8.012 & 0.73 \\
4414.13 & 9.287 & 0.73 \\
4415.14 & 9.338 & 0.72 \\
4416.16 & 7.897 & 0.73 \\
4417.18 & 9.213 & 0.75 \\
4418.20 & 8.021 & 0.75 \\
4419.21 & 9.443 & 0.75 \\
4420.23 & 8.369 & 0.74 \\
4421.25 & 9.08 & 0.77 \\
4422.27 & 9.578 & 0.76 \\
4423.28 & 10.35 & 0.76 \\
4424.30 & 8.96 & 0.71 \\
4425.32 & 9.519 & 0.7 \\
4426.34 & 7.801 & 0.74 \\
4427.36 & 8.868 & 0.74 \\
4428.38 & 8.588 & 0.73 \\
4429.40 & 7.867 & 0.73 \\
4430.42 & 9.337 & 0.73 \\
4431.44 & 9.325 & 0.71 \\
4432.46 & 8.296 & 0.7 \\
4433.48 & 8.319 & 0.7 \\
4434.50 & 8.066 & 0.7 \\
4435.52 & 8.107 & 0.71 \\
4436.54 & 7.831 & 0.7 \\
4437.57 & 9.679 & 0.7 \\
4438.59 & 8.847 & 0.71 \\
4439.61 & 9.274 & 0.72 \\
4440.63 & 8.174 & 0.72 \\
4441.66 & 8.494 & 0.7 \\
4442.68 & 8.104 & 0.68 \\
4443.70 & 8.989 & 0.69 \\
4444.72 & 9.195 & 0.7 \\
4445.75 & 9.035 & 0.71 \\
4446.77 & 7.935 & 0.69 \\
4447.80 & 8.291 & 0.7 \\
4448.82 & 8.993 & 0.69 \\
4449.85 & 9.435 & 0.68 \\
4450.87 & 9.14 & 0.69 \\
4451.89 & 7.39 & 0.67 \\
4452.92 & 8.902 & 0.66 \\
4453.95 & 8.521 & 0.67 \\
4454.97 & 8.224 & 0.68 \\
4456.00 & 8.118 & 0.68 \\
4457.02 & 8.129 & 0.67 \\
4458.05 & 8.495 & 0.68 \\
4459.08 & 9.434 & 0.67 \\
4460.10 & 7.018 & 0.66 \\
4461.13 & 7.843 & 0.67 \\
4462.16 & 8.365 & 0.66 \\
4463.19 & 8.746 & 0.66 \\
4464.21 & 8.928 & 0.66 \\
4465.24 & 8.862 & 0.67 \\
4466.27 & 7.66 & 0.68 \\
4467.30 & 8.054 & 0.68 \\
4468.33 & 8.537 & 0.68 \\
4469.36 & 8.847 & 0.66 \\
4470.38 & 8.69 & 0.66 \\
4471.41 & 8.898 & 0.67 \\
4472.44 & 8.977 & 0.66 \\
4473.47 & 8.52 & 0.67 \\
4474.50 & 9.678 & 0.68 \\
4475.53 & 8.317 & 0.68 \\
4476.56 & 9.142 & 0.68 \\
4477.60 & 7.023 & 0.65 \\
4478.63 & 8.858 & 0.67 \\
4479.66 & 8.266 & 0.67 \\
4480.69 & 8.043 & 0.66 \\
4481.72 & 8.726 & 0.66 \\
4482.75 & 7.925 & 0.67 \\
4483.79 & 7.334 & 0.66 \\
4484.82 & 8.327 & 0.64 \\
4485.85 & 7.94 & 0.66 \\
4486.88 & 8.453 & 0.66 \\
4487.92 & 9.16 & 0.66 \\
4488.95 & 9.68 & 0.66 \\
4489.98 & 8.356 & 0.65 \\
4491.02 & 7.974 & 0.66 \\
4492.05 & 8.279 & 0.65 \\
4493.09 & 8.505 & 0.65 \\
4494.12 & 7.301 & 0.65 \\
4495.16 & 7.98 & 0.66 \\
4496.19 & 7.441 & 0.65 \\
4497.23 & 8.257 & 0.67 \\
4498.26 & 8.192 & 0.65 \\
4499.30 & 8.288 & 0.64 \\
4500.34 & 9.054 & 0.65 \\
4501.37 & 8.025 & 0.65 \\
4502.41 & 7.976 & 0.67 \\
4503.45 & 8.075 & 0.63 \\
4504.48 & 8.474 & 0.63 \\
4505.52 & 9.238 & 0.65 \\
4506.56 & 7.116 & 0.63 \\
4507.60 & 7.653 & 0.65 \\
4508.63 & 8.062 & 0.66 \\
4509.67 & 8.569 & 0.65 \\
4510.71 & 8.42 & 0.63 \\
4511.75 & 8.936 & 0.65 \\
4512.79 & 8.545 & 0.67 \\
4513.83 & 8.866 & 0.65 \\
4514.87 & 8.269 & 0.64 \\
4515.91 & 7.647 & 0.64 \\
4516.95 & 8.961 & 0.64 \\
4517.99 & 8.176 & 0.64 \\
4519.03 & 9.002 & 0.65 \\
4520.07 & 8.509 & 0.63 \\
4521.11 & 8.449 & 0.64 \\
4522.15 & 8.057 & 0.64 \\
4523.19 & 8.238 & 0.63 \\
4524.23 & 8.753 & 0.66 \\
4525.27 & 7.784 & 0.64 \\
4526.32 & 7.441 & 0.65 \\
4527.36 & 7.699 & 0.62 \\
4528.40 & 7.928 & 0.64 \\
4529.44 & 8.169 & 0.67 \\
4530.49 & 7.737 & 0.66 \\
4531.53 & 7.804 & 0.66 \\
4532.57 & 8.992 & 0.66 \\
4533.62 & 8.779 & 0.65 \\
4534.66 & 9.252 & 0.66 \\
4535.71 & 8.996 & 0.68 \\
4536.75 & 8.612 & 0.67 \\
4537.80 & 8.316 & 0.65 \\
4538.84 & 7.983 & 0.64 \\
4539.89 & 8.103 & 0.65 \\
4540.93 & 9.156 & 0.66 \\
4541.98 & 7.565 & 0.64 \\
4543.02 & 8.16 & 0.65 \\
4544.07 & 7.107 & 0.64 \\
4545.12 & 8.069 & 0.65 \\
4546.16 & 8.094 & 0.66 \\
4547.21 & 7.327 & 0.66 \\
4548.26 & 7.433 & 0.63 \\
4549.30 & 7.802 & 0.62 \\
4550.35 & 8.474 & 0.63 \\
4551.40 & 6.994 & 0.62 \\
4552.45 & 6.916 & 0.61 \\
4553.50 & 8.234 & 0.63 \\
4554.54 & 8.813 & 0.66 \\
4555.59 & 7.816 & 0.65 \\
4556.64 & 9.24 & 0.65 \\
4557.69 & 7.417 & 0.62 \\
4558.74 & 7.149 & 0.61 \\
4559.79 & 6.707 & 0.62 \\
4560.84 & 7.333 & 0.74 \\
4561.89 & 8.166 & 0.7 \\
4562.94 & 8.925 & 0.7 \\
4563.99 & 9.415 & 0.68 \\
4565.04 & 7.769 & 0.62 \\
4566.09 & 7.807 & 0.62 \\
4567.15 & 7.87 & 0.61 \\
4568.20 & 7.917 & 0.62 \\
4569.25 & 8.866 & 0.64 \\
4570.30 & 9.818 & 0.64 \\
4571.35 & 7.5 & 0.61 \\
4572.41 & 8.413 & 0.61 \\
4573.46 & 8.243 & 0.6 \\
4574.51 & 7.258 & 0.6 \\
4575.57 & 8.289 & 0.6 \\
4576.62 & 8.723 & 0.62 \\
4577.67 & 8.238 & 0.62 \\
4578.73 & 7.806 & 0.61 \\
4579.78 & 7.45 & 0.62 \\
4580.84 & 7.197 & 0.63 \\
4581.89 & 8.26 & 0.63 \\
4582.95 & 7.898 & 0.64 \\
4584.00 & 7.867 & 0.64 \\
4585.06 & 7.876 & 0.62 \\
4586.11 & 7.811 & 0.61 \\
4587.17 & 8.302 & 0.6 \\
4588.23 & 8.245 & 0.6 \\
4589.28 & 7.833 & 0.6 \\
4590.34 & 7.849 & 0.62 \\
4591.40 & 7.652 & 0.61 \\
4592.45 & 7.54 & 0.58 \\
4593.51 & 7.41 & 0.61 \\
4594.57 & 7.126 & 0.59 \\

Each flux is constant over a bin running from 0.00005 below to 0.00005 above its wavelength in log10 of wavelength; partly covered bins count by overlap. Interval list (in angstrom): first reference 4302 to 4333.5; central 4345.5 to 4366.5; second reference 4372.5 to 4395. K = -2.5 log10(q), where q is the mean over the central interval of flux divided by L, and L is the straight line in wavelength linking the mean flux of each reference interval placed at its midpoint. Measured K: 0.22 mag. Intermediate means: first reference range 8.49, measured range 6.99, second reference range 8.61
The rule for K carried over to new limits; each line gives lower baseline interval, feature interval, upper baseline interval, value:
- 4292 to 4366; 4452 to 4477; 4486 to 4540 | -0.056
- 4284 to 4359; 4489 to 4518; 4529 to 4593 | -0.043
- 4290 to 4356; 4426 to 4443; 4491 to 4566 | -0.094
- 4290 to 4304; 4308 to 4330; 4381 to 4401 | 0.049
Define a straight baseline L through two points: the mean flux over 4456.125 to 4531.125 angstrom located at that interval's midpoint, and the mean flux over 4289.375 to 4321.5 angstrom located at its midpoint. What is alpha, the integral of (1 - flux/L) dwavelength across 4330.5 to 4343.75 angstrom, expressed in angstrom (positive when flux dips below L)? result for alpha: 6.47 angstrom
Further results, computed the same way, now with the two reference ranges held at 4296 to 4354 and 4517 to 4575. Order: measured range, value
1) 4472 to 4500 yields -1.5 angstrom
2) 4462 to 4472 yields -0.9 angstrom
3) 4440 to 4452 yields -1.4 angstrom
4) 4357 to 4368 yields -0.8 angstrom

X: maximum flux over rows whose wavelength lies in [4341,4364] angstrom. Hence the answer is 9.344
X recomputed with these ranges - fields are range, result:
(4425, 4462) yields 9.679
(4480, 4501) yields 9.68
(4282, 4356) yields 10.06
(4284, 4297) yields 9.941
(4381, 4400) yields 9.854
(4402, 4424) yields 10.35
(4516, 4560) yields 9.252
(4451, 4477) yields 9.678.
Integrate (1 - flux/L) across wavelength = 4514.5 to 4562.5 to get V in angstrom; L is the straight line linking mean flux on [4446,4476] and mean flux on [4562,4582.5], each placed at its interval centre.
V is 1.25 angstrom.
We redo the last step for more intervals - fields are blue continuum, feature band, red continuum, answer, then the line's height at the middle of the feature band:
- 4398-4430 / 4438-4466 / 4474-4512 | -0.07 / 8.52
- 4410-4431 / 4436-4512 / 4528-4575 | 1.23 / 8.56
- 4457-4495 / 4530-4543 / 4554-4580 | -0.33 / 8.22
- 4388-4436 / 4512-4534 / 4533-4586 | -0.13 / 8.23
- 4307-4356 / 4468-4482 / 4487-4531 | -1.08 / 7.99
